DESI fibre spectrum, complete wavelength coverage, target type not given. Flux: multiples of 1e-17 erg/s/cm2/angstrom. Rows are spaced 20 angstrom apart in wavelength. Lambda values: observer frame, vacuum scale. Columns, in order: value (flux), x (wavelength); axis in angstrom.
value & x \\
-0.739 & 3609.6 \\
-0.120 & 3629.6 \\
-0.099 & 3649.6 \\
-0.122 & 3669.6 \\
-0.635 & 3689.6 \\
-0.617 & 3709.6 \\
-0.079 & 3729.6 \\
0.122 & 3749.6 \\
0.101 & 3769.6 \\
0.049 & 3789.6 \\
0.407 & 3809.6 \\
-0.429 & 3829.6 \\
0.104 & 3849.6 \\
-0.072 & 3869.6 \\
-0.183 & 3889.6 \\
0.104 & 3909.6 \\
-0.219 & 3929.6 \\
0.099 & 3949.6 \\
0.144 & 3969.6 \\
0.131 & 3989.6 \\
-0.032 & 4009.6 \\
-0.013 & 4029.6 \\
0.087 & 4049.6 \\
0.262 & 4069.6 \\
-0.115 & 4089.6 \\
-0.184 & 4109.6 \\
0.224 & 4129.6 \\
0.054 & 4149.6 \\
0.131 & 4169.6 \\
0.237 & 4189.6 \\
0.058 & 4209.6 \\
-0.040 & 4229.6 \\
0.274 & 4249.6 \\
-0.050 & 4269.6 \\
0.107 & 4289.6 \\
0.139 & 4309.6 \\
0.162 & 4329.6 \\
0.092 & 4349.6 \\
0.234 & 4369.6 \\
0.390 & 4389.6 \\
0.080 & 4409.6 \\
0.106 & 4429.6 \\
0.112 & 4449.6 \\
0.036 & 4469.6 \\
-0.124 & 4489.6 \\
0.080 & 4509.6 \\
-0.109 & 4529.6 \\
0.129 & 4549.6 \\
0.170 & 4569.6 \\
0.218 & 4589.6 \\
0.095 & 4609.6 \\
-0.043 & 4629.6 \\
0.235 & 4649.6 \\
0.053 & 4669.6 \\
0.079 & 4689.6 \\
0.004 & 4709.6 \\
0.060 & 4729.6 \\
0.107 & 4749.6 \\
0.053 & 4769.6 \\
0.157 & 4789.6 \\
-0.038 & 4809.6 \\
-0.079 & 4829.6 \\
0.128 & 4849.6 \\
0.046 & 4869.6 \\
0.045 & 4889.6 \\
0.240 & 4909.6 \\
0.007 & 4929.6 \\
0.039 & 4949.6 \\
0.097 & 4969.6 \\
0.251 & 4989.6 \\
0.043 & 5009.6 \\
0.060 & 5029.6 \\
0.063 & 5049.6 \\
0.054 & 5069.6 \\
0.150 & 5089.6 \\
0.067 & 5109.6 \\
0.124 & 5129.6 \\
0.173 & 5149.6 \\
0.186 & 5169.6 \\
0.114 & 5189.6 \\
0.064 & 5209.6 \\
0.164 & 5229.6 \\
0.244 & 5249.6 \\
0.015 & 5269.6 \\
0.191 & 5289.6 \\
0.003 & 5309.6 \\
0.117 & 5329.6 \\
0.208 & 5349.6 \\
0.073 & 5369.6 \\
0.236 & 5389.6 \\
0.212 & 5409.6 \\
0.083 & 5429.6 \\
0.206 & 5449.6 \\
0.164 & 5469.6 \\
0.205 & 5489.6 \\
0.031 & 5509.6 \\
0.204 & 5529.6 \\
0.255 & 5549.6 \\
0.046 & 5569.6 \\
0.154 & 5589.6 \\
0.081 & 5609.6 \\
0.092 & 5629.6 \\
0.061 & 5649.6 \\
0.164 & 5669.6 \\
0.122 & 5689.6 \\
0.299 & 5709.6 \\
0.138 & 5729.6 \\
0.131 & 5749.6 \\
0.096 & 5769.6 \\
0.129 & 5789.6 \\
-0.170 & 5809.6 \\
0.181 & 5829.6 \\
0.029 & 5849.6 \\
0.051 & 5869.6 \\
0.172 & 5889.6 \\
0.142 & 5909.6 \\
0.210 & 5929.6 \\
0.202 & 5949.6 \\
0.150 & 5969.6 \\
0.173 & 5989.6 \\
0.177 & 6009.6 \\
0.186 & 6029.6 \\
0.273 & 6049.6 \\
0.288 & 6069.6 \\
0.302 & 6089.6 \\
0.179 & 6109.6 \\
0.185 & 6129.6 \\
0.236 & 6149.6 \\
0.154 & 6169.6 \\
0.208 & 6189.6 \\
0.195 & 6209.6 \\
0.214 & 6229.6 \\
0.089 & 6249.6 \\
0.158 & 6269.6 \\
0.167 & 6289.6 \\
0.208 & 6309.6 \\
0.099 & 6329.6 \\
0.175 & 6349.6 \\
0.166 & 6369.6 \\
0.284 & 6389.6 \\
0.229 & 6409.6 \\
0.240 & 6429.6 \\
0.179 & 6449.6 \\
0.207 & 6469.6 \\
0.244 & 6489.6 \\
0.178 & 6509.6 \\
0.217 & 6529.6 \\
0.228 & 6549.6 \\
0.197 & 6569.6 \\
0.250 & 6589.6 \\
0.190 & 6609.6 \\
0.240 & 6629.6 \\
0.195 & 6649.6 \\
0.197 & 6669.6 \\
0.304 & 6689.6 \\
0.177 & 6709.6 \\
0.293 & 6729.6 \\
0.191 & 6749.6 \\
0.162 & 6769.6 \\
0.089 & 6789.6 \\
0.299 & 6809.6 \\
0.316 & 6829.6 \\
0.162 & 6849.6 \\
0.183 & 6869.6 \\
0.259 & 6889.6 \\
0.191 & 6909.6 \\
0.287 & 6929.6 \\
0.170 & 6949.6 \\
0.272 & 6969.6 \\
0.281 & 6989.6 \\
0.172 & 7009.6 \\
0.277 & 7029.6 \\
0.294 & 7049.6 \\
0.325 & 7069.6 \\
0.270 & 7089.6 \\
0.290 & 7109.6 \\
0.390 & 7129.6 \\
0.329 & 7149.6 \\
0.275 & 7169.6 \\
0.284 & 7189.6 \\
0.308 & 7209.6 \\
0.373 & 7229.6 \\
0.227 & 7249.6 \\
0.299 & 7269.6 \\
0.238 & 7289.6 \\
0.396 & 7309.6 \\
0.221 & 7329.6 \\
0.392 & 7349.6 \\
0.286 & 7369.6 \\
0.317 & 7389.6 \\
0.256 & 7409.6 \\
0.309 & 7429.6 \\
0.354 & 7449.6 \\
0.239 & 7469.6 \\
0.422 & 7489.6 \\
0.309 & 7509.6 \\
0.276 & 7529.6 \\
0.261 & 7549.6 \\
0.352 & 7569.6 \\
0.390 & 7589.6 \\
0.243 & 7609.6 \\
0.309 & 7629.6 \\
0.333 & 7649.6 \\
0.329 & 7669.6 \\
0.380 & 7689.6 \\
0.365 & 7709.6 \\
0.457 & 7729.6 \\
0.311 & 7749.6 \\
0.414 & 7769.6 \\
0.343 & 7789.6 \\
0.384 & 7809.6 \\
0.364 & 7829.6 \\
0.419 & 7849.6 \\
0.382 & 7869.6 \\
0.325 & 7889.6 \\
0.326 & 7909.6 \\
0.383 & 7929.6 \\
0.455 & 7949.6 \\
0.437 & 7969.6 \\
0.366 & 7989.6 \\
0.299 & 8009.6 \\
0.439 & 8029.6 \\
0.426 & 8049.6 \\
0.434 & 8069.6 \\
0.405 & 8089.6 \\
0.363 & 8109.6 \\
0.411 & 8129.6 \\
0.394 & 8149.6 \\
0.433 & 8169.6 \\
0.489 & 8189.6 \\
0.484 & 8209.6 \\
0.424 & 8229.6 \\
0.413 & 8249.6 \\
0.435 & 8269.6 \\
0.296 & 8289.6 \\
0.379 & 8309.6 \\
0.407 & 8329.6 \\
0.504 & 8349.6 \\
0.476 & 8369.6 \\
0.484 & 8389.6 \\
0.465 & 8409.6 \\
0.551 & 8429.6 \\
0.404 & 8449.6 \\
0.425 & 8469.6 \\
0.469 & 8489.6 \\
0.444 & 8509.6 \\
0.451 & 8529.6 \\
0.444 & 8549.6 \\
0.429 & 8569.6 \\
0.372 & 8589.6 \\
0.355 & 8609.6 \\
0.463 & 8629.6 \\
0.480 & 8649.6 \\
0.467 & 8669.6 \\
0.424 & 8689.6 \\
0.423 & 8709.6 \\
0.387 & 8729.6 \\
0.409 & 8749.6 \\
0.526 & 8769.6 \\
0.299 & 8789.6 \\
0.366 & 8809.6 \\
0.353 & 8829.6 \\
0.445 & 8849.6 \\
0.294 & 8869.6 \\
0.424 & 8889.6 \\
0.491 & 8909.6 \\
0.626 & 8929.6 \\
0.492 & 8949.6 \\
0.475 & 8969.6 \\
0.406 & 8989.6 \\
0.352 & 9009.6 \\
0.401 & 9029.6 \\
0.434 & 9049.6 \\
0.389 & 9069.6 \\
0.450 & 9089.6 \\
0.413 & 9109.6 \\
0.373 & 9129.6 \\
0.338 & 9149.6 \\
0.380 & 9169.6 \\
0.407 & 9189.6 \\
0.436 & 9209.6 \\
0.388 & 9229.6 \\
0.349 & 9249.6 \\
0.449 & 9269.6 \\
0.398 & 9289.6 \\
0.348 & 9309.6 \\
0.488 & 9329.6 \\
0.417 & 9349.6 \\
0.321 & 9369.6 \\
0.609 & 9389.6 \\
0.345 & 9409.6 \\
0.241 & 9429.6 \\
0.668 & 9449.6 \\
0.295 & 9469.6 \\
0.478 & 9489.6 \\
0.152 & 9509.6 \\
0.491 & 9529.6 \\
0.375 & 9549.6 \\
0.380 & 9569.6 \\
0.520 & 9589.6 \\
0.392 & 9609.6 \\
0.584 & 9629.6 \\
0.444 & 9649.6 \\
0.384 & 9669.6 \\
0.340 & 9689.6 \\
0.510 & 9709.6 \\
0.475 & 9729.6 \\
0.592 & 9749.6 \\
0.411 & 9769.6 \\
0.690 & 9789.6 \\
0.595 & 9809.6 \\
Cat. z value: 0.77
